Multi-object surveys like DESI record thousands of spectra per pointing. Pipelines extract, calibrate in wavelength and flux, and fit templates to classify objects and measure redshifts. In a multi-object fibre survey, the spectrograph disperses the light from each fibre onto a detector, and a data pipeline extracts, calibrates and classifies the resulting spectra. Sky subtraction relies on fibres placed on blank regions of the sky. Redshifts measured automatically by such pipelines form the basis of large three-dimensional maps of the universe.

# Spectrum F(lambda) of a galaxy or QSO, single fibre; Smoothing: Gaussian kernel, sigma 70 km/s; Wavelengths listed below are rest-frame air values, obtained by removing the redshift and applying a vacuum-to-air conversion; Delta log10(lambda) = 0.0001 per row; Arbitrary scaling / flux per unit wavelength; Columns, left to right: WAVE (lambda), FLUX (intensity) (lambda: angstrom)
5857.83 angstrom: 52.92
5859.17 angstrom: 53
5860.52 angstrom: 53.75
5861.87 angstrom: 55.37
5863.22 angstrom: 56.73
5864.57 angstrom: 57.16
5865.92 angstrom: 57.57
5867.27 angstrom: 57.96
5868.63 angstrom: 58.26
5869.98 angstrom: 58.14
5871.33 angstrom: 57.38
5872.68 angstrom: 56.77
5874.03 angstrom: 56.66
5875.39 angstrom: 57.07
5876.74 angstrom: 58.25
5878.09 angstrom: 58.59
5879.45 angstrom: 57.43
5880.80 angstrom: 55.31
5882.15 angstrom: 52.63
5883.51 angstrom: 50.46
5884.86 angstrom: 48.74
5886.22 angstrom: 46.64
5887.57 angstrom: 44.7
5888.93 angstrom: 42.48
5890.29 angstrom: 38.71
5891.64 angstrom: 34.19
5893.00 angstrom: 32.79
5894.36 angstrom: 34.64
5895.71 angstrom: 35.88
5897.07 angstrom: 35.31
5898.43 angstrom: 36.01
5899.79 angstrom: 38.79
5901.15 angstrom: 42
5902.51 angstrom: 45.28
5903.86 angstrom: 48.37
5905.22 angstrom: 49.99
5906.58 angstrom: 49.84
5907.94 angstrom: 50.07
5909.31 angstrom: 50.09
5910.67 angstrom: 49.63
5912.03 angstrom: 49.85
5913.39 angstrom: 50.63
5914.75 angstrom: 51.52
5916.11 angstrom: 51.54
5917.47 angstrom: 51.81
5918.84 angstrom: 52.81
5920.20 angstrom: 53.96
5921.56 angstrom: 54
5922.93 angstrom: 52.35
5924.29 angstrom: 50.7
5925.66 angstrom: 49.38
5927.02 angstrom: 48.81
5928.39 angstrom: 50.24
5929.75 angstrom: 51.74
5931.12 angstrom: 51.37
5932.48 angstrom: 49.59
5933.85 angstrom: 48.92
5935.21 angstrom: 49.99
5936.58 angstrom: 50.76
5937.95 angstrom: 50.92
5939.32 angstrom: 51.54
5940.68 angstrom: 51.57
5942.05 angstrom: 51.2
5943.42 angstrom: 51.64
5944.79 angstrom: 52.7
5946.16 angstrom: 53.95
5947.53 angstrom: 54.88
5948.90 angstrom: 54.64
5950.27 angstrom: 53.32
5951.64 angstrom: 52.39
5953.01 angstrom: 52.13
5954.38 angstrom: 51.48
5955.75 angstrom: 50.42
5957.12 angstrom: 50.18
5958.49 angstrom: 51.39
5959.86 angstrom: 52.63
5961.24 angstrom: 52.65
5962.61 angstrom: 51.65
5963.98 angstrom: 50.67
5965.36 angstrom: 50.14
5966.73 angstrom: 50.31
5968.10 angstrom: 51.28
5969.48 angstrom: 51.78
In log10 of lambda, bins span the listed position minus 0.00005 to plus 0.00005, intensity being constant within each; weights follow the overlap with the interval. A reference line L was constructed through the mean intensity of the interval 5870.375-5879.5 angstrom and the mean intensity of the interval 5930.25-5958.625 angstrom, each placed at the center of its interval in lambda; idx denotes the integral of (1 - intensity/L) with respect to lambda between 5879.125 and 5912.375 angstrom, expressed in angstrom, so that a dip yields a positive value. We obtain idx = 6.6 angstrom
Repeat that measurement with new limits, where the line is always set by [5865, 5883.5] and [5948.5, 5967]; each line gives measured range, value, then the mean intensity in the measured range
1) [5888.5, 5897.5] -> 3.2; 36.1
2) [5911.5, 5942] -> 1.4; 51.1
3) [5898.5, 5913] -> 2.1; 47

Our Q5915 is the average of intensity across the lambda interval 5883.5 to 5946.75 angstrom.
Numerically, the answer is 47.6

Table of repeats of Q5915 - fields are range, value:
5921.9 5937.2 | 50.4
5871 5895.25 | 48.8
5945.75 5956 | 53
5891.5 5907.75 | 40.8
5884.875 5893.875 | 40.4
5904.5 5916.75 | 50.3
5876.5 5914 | 45.8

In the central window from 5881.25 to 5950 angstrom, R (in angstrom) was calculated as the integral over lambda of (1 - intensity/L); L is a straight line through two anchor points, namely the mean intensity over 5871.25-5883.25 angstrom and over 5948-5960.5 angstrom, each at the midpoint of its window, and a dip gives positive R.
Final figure 7.8 angstrom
